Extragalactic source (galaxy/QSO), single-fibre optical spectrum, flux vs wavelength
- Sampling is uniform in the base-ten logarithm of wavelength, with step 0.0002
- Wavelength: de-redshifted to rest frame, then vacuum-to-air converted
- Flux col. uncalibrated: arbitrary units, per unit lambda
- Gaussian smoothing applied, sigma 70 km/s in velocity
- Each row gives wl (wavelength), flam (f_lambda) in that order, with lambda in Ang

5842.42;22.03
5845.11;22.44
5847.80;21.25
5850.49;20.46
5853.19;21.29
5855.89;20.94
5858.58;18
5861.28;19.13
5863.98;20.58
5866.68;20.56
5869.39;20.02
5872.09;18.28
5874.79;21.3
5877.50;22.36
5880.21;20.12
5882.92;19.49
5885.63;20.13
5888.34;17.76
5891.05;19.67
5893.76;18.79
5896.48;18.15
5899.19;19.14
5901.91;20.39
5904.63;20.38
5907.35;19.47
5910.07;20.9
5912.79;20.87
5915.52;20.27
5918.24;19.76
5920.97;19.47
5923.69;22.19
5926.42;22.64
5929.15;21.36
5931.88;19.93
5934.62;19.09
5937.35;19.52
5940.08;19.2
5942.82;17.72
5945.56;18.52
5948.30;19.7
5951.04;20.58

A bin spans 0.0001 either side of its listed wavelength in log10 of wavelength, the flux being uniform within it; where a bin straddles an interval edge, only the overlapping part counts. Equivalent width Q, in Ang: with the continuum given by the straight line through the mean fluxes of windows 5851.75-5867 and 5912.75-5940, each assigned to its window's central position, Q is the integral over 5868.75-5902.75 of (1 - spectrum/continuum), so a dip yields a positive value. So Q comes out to 0.94 Ang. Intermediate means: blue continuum 20.1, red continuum 20.4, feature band 19.6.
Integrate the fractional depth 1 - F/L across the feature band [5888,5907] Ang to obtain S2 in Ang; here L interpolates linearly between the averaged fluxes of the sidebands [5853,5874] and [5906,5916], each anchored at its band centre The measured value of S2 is 0.9 Ang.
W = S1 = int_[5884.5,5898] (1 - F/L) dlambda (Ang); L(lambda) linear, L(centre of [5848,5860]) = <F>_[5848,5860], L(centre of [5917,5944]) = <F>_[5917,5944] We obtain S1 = 0.9 Ang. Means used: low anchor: 20.3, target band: 18.9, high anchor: 20.1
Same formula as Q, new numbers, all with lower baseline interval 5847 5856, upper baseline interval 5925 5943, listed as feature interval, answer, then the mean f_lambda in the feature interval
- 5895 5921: 0.6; 19.9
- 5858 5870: 0.6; 19.7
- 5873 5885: 0.0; 20.7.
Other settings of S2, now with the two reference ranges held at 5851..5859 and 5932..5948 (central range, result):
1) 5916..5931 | -1.39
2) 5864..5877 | -0.10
